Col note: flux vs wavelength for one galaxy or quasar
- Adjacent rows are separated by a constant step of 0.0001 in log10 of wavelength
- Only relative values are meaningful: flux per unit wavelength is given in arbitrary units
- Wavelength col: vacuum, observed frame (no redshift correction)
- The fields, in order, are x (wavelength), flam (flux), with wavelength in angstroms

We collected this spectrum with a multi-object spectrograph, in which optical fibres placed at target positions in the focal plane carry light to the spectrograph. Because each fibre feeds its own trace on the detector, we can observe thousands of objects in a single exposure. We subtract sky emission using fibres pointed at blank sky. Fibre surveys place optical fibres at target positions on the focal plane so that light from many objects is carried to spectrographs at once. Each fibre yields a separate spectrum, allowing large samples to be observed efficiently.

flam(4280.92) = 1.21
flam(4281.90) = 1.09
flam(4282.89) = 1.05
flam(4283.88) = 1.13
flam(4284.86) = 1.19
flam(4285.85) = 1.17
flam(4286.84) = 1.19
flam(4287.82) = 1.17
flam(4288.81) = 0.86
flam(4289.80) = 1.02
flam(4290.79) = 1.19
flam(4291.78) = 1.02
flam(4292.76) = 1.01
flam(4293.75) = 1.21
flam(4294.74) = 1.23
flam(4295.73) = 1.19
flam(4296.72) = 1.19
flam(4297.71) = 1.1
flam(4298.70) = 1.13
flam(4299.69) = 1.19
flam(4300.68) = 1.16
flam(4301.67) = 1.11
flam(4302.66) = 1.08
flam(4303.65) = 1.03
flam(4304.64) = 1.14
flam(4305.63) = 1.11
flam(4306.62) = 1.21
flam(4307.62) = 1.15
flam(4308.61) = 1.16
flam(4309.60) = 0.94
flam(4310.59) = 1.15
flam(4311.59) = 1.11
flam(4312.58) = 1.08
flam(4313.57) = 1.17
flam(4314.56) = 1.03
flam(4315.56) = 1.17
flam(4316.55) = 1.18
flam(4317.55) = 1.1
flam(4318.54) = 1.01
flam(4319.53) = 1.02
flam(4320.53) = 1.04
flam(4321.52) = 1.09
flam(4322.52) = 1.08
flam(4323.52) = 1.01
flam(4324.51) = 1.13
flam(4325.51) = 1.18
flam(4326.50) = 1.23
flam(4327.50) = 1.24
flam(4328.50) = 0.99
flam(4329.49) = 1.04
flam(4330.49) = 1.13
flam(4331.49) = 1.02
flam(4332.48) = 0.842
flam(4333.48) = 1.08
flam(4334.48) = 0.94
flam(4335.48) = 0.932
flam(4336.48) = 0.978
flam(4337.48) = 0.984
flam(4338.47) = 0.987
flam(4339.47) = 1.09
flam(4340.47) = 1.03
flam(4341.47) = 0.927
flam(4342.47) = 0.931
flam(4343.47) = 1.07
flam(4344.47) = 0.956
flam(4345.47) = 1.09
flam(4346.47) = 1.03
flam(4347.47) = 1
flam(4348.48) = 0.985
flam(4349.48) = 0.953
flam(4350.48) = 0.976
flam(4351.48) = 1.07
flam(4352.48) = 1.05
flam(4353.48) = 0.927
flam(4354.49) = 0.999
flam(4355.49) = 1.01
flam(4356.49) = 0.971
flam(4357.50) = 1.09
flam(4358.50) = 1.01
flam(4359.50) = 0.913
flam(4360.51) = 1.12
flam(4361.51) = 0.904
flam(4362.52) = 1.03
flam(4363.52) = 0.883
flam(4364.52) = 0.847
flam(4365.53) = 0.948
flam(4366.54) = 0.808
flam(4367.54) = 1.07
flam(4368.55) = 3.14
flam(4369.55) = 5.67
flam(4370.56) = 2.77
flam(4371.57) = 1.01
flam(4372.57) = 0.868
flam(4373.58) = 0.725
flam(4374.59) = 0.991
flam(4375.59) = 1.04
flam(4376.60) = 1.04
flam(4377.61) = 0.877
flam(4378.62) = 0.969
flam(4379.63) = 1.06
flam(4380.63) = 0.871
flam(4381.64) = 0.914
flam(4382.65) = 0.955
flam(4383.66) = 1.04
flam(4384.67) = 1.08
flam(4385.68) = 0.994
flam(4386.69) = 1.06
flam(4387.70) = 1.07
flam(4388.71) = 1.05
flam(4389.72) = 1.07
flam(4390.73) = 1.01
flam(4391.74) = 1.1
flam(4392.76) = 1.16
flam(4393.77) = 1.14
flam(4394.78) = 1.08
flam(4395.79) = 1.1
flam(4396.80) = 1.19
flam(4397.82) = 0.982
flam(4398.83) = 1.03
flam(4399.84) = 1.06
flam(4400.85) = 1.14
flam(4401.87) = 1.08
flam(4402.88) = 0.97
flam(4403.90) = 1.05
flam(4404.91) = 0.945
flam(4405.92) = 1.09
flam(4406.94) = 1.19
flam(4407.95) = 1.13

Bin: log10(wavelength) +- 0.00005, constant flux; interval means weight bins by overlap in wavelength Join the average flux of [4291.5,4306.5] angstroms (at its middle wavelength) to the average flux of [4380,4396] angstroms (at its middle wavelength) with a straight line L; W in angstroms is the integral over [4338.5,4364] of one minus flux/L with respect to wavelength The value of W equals 1.9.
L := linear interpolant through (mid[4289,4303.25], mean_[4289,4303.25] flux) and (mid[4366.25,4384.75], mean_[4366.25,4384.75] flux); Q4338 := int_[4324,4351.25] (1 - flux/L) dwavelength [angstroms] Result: 5.4 angstroms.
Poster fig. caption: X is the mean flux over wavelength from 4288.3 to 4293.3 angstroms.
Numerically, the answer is 1.02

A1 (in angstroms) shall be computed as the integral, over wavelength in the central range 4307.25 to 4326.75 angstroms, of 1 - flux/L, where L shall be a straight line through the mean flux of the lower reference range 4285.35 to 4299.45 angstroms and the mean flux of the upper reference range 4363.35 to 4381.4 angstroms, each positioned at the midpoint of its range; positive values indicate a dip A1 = 1.8 angstroms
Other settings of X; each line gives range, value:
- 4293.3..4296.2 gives 1.21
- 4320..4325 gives 1.07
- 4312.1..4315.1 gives 1.09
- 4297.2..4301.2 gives 1.14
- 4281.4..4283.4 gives 1.07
